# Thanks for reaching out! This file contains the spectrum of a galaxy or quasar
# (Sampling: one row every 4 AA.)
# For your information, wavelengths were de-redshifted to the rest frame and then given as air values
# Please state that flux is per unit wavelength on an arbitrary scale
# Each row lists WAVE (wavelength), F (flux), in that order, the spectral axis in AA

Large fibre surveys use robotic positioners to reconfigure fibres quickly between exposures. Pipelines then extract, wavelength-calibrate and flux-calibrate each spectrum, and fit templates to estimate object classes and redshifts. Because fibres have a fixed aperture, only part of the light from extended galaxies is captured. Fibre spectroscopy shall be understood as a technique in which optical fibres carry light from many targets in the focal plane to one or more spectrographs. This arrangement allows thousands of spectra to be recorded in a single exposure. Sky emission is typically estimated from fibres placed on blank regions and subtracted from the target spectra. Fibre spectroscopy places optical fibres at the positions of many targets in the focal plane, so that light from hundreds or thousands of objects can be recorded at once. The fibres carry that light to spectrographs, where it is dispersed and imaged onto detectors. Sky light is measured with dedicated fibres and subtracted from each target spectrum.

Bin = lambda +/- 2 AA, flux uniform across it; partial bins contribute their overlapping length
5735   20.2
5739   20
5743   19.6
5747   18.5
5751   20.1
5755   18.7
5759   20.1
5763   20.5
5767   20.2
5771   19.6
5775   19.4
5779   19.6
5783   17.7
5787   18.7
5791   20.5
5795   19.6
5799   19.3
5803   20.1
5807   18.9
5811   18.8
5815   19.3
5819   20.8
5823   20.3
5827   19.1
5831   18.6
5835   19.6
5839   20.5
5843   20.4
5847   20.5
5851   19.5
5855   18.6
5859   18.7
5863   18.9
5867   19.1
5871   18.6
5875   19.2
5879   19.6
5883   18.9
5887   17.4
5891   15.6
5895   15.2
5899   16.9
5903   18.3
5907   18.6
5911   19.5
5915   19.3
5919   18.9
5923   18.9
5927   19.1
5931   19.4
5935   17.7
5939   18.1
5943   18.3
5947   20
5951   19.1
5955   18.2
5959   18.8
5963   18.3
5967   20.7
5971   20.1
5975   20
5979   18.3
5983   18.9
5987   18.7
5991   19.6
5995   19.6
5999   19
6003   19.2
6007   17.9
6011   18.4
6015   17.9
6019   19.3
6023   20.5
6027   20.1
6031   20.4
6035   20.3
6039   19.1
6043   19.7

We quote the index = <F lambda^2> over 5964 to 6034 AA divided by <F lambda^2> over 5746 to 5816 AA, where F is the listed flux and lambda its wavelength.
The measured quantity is 1.07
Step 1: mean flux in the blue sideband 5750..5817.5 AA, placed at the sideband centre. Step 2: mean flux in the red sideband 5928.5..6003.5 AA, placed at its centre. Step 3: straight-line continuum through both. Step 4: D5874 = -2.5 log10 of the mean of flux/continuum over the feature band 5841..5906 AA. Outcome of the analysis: 0.05 mag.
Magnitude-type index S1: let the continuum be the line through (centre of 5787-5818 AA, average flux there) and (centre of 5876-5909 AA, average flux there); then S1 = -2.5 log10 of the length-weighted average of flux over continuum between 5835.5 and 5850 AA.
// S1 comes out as -0.09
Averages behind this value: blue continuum 19.5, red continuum 17.6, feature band 20.3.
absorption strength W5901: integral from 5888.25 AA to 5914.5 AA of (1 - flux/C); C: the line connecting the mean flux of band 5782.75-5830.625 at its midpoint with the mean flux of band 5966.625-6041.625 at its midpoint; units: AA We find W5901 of 2.6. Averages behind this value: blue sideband 19.5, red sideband 19.3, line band 17.5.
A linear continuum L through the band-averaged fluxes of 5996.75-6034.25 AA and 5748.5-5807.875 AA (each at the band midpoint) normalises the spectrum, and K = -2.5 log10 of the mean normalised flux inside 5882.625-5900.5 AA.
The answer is 0.17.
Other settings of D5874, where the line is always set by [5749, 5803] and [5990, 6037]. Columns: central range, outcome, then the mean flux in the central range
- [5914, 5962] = 0.04 mag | 18.8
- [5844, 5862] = 0.01 mag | 19.4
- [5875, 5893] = 0.08 mag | 18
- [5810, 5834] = 0.00 mag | 19.5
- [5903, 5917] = 0.02 mag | 19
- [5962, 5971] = -0.02 mag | 19.8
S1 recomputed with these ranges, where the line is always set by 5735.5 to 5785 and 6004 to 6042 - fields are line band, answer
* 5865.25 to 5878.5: 0.02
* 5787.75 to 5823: -0.01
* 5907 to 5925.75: 0.02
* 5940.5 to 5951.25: 0.02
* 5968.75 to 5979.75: -0.01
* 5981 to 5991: 0.02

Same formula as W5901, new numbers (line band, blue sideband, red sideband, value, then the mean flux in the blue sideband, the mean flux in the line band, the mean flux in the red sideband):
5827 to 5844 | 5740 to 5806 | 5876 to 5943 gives -0.7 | 19.5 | 19.7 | 18.2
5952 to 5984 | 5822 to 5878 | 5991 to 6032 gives 0.2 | 19.4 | 19.2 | 19.2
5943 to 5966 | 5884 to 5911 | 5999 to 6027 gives -1.0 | 17.3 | 18.9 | 19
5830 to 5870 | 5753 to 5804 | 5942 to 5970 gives -0.2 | 19.5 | 19.4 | 19.1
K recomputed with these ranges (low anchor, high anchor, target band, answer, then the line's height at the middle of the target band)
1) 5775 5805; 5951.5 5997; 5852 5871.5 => 0.027 mag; 19.3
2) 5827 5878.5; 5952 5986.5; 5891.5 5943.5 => 0.057 mag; 19.2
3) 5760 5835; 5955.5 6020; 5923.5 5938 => 0.026 mag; 19.2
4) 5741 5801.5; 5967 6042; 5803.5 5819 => 0.006 mag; 19.5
